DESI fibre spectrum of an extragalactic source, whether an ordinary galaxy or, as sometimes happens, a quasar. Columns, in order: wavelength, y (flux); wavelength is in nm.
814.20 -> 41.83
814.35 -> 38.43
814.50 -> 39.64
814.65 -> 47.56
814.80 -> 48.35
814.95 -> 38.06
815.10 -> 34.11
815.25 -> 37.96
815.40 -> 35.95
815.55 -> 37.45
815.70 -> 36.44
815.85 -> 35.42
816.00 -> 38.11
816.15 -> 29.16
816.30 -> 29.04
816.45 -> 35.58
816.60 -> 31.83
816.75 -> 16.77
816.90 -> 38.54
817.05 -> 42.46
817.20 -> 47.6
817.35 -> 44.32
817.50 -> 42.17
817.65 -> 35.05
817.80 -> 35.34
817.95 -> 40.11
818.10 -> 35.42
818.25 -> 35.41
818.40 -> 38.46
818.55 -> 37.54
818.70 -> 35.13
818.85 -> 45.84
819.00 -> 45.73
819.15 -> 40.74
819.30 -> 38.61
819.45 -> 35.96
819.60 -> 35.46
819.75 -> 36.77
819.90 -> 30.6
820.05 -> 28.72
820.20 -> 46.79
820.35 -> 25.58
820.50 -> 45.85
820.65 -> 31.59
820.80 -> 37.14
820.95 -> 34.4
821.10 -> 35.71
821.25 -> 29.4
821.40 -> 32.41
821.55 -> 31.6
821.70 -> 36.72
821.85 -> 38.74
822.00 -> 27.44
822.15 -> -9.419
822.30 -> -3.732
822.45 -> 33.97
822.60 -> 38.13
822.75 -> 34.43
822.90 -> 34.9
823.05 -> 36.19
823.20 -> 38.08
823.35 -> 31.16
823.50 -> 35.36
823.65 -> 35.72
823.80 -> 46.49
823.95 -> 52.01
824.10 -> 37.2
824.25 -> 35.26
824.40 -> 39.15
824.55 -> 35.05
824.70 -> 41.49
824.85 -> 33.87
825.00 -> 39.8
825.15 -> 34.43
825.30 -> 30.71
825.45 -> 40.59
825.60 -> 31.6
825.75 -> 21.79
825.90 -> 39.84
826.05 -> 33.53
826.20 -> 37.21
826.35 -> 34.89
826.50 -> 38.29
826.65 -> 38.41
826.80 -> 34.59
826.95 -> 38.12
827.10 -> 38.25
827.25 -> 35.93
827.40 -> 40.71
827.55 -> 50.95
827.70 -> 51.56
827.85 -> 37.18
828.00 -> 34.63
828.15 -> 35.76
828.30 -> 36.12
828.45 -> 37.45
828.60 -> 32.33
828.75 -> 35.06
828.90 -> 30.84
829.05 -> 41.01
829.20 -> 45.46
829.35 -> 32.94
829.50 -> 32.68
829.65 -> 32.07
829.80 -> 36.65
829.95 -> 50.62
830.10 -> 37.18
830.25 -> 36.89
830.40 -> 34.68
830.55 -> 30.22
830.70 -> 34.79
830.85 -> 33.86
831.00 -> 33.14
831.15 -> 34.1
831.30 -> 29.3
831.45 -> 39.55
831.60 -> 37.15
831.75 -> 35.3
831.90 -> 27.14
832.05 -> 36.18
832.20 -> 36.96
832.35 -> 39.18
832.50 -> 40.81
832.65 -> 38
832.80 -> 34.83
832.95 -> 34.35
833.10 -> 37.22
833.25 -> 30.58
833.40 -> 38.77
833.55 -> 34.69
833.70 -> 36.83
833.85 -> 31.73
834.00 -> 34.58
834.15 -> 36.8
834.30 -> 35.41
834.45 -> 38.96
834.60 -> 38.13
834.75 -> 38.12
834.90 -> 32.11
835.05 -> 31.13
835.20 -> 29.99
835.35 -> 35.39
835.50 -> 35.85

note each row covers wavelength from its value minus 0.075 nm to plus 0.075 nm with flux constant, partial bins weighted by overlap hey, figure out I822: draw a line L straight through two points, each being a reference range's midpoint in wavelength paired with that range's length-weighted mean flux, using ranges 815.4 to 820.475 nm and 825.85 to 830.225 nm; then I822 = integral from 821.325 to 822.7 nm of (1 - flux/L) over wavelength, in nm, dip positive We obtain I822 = 0.44 nm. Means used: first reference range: 36.7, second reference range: 37.9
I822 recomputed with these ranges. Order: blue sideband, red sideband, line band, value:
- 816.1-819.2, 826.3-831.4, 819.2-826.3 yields 0.61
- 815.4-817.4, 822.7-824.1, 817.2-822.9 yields 0.38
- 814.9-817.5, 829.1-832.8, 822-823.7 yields 0.40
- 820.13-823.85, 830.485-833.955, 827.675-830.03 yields -0.23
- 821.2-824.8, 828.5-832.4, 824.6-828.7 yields -0.34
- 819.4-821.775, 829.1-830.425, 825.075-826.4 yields 0.10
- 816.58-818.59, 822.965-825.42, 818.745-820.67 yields -0.01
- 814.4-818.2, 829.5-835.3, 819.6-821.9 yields 0.13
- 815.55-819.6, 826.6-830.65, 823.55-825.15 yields -0.08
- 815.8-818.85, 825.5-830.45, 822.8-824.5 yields -0.06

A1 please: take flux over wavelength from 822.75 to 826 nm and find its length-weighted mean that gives 36.6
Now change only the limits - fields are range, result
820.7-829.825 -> 35.1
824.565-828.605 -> 37.1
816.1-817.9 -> 35.8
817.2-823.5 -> 34.4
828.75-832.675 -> 36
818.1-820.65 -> 37.5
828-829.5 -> 36.1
